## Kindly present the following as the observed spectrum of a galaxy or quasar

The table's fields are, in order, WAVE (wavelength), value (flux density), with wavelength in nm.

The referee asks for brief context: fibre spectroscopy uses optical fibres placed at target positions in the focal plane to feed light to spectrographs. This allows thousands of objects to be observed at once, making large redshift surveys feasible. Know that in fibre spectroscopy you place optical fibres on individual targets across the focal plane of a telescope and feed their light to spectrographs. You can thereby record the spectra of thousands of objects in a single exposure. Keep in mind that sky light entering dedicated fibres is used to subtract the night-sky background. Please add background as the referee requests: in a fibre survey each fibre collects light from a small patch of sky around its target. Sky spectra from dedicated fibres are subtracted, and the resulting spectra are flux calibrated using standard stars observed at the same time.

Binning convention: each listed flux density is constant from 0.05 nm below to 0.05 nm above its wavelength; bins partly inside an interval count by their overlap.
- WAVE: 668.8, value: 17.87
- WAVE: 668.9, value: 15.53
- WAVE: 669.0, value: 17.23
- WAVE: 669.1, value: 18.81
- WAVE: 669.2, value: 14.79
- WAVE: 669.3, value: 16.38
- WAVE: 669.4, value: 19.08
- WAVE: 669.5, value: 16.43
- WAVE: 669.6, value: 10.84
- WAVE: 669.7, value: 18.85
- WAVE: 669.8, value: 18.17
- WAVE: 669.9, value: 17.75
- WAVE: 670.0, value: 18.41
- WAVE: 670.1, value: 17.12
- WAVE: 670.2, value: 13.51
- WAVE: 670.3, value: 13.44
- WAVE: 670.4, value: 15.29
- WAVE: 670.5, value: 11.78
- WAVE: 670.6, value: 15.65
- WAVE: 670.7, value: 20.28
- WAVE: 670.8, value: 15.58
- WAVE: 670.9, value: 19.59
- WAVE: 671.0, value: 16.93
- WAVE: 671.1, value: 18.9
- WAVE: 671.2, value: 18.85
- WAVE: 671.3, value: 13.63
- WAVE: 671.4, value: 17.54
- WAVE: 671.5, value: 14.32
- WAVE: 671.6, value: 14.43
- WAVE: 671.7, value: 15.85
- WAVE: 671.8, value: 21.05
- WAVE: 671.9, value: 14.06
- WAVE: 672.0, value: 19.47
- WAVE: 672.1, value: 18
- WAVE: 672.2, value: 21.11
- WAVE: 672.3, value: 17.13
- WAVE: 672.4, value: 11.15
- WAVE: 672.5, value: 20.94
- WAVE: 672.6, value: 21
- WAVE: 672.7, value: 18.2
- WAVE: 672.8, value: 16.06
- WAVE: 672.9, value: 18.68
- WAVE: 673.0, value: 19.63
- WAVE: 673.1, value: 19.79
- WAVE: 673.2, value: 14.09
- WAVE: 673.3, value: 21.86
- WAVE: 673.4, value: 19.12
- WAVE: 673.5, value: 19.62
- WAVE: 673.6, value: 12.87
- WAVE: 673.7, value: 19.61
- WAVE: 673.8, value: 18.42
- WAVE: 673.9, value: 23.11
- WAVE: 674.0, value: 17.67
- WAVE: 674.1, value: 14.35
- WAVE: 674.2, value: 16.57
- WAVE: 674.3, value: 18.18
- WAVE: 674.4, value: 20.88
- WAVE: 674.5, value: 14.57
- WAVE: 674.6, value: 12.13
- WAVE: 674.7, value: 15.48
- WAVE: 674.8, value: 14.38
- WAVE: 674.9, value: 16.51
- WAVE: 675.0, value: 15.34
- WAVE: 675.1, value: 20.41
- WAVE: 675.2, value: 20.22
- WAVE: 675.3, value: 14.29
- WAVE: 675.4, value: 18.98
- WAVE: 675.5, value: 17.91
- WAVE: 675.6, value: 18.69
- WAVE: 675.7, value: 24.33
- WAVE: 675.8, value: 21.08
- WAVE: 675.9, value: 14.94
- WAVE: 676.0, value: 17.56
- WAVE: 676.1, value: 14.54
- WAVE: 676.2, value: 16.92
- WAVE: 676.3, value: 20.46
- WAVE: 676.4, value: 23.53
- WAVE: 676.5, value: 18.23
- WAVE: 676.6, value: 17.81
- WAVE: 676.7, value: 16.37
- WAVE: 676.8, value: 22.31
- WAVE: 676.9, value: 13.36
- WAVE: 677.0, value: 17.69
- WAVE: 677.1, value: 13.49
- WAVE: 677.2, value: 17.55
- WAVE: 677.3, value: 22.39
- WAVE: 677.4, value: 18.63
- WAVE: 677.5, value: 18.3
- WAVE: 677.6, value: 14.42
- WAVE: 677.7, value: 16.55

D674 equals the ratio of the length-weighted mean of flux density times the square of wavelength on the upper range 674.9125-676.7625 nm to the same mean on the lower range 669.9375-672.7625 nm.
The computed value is 1.10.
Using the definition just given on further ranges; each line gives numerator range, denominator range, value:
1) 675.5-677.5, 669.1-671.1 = 1.14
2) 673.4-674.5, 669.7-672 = 1.10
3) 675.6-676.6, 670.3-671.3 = 1.16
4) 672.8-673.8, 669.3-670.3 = 1.12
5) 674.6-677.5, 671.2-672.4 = 1.08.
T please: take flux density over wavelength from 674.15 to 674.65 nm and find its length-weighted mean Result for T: 16.5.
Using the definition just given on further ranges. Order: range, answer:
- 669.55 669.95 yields 16.4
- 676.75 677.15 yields 16.7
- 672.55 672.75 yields 19.6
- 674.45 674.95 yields 14.6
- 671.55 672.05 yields 17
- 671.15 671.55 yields 16.1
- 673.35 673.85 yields 17.9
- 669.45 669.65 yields 13.6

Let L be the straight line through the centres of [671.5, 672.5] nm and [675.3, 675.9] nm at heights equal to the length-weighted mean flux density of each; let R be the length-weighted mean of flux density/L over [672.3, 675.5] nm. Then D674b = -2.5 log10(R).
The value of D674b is 0.04 mag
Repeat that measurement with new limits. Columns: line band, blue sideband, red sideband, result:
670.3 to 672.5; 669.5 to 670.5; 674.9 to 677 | -0.02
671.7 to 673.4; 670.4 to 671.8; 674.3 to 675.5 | -0.10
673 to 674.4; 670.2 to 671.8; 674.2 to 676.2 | -0.08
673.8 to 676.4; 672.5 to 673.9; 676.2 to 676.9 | 0.07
